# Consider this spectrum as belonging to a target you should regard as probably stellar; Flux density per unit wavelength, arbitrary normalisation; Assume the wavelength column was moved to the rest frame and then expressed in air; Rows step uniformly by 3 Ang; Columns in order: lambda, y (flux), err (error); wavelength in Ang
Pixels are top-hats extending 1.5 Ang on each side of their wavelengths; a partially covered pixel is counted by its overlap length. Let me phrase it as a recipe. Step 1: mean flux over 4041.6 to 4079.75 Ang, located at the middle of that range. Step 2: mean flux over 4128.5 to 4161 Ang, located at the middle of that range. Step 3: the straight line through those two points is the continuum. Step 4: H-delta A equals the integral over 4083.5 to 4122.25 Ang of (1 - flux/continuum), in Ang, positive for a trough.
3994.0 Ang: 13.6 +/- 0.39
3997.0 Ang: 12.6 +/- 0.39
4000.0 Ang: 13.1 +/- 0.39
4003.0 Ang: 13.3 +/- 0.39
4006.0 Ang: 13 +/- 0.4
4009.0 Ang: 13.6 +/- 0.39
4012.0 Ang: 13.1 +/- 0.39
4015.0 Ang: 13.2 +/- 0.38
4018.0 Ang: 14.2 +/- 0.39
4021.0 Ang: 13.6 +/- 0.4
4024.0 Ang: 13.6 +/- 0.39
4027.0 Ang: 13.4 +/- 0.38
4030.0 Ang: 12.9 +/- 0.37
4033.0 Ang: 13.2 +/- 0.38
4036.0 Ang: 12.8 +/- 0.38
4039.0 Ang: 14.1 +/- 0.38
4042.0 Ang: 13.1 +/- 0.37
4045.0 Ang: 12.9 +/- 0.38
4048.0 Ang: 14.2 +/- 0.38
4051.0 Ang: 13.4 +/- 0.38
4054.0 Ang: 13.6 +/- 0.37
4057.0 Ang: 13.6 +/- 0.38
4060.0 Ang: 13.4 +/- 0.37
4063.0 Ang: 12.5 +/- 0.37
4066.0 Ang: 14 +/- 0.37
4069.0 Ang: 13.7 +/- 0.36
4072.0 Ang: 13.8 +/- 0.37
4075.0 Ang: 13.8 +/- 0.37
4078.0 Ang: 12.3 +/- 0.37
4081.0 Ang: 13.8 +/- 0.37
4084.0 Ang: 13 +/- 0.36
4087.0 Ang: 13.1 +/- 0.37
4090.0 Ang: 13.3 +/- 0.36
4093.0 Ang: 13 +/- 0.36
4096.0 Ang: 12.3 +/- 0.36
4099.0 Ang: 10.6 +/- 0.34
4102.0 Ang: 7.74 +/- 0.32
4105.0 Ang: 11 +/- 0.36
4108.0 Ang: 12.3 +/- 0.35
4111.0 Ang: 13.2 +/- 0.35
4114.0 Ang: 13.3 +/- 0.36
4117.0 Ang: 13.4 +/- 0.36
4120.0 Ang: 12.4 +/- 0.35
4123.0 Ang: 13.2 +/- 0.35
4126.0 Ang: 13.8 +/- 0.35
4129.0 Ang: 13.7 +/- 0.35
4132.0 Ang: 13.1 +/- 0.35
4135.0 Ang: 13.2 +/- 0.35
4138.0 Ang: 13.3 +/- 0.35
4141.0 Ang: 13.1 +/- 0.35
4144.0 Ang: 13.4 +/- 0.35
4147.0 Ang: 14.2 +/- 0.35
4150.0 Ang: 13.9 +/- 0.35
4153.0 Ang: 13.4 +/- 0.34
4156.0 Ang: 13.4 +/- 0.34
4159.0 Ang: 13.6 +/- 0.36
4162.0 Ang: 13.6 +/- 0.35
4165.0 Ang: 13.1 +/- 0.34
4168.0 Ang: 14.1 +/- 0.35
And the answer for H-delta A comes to 3.6 Ang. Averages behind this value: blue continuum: 13.4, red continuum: 13.5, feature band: 12.2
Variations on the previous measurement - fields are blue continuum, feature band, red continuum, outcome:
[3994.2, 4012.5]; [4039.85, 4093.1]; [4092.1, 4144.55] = -2.3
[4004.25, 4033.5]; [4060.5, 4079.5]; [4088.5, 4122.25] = -1.1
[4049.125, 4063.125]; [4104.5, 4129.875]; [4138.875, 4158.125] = 1.0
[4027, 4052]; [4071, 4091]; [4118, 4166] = 0.1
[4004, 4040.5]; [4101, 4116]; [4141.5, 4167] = 2.0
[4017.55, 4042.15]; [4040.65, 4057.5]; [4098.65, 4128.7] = -0.4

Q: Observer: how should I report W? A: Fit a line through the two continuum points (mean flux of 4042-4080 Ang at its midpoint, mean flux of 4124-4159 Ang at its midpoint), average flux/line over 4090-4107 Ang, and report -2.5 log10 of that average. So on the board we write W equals 0.20 mag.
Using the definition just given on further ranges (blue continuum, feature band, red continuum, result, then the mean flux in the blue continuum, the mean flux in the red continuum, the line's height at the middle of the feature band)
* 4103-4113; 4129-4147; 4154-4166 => -0.04 mag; 12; 13.4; 12.8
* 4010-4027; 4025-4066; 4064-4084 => 0.01 mag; 13.5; 13.5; 13.5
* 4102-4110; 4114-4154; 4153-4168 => -0.09 mag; 11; 13.5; 12.3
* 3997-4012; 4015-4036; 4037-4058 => -0.01 mag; 13.2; 13.5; 13.3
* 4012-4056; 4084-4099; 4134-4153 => 0.06 mag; 13.4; 13.5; 13.5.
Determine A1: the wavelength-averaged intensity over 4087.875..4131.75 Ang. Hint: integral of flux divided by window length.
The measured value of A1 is 12.4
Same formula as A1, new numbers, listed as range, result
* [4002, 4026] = 13.5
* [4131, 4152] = 13.5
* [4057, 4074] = 13.5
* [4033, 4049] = 13.4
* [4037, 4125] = 12.9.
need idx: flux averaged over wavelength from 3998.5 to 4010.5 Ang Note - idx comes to 13.2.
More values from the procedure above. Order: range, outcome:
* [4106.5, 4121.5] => 12.9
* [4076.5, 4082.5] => 13.1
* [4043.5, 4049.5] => 13.5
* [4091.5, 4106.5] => 10.9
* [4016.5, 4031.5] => 13.5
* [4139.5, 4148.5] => 13.6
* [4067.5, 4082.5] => 13.5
